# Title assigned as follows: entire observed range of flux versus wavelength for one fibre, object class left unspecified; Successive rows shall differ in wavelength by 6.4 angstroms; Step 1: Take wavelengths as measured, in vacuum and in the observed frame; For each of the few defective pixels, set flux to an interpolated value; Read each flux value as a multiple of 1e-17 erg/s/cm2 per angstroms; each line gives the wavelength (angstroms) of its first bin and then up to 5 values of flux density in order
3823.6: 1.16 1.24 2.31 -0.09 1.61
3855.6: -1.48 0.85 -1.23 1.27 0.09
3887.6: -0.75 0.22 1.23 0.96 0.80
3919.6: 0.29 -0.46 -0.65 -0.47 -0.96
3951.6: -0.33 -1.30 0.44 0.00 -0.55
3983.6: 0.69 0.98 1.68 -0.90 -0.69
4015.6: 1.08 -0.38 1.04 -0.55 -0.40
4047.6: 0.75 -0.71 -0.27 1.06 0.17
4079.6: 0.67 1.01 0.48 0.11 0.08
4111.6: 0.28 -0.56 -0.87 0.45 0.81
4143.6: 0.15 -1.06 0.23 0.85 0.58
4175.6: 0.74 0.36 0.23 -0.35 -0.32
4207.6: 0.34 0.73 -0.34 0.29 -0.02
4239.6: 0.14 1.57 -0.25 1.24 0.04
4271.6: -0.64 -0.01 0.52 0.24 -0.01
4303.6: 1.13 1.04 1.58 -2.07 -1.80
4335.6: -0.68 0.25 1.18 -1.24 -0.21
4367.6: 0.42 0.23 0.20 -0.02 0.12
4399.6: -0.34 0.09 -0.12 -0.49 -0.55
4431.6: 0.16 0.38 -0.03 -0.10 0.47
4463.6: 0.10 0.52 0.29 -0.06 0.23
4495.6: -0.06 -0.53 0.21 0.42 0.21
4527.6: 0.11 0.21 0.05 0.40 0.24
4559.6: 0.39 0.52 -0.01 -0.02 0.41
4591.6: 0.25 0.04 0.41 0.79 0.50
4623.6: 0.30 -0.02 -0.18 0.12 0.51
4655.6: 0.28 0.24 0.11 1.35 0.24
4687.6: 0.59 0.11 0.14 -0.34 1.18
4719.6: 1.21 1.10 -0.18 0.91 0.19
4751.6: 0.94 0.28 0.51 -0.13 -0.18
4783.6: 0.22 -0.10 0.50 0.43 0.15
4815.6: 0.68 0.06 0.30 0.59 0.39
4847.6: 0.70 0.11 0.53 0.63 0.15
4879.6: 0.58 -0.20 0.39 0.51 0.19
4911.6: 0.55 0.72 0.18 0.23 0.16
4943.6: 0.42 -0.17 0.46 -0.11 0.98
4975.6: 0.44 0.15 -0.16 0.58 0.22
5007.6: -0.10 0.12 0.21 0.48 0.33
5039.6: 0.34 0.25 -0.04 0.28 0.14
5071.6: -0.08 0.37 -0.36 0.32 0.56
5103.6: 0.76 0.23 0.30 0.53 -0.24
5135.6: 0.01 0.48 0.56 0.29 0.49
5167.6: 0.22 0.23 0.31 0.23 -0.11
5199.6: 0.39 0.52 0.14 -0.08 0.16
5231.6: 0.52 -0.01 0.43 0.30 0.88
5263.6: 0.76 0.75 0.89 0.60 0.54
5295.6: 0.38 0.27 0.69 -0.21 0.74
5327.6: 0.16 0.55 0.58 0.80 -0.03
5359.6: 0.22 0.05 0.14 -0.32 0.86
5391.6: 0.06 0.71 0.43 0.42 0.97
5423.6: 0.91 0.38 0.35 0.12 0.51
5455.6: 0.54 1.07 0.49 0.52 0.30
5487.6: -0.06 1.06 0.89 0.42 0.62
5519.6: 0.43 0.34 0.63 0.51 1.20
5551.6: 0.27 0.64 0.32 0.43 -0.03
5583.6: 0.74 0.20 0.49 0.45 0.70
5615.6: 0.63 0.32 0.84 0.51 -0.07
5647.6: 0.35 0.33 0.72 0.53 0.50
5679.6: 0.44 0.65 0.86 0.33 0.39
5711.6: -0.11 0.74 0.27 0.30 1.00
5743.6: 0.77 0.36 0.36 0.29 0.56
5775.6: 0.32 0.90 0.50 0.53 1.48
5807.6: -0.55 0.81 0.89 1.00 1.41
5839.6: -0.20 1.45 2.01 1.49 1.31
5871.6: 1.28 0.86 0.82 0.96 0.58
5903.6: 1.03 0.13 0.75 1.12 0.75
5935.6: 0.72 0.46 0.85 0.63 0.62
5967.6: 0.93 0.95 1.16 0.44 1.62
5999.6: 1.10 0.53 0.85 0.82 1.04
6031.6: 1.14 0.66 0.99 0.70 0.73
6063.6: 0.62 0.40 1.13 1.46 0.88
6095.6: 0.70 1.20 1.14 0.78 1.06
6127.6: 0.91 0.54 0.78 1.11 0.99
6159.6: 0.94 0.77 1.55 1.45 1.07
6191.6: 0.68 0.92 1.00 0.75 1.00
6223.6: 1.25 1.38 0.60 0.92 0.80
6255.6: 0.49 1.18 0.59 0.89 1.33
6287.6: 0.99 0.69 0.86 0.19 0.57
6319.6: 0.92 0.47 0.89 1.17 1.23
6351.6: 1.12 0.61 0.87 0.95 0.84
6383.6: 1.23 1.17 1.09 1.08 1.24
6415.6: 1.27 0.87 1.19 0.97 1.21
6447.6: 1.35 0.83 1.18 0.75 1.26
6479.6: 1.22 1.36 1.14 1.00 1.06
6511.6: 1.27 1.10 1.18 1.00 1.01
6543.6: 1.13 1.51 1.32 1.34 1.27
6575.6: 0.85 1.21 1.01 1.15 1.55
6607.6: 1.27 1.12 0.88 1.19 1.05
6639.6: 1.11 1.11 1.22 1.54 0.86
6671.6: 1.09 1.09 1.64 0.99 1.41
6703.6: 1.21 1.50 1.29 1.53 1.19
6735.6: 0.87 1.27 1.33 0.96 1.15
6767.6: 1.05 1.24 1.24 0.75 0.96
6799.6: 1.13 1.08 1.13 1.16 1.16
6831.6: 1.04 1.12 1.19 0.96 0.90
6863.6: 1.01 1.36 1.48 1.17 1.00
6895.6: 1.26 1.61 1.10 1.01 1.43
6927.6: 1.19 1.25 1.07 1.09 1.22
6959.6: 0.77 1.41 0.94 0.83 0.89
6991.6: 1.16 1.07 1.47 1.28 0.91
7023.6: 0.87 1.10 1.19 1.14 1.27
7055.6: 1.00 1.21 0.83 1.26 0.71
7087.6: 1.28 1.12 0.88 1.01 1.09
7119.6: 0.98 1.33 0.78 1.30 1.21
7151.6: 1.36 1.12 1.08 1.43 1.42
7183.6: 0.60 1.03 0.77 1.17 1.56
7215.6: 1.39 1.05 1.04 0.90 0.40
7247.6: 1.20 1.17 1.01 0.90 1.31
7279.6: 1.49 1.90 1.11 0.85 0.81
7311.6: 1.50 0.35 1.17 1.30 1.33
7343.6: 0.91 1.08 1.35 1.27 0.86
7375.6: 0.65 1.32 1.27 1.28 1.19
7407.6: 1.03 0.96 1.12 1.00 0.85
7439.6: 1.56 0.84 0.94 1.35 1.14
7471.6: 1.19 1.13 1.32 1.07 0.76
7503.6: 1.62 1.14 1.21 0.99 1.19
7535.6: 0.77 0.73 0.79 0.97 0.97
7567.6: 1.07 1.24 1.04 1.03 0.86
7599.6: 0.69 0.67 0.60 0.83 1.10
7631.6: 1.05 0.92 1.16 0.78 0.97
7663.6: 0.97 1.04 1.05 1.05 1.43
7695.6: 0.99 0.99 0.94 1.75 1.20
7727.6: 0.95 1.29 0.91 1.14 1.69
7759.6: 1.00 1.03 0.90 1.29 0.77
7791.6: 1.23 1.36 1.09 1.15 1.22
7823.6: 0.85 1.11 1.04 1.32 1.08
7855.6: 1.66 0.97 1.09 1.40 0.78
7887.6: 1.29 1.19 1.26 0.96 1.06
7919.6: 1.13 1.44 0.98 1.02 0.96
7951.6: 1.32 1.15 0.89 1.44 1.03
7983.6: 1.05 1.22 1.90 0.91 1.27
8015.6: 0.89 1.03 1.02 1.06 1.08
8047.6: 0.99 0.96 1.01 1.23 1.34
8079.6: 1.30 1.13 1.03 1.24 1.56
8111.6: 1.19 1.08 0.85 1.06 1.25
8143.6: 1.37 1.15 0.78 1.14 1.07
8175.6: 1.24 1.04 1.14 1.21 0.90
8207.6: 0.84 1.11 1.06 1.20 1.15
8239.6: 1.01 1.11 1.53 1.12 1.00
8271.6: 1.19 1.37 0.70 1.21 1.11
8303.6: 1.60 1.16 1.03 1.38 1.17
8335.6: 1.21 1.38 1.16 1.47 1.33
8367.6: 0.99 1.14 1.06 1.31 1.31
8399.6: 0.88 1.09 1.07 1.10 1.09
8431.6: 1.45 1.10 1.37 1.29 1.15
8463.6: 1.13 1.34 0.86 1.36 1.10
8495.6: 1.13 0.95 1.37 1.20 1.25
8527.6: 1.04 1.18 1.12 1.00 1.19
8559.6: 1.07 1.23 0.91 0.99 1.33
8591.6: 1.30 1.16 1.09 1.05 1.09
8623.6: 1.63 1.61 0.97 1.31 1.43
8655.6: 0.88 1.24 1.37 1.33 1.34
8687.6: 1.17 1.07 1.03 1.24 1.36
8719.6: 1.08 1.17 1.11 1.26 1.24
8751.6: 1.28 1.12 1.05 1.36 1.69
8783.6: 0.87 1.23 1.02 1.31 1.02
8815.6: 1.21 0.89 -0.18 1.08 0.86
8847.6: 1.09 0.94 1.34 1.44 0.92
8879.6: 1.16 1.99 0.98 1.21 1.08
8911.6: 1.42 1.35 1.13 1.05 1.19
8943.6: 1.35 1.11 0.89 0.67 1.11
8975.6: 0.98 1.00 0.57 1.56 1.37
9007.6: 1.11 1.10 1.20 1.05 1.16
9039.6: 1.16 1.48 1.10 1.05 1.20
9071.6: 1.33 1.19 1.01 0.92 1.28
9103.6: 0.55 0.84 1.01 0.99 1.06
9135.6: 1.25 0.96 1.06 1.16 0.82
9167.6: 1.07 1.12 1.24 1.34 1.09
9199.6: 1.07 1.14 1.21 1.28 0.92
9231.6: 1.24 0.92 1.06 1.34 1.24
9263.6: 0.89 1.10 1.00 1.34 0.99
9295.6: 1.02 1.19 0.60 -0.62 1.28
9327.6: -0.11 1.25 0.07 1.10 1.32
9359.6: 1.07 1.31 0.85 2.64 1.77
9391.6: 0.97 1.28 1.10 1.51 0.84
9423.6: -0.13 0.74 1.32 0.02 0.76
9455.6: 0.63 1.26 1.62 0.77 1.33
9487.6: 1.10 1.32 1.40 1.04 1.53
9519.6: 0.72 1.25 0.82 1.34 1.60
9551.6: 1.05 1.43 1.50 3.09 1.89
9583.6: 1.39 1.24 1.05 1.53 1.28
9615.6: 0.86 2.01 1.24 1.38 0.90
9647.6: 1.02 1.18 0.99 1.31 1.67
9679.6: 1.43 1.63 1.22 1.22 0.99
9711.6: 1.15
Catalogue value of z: 0.45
